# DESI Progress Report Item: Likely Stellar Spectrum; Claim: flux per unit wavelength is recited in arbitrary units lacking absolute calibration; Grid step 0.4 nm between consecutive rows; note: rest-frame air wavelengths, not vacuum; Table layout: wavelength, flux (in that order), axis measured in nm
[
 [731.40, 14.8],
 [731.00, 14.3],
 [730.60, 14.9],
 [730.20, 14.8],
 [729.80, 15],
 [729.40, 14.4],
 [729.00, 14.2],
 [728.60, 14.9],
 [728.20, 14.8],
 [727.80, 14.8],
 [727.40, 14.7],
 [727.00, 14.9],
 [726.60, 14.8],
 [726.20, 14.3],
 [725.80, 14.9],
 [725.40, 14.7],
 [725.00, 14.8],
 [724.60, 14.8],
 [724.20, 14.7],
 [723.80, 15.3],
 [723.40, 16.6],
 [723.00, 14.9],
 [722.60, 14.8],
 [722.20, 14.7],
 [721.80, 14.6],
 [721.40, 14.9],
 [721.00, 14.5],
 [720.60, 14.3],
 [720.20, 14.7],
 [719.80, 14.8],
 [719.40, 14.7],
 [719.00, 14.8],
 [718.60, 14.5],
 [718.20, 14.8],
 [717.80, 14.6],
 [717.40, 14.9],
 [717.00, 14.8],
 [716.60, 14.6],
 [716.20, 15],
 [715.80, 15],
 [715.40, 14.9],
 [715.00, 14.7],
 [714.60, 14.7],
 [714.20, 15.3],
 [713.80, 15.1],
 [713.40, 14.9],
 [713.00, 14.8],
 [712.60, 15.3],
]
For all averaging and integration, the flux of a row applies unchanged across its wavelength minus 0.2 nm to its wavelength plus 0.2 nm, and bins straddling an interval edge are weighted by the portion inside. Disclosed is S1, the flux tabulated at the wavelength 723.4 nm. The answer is 16.6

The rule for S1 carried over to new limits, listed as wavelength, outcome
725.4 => 14.7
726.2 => 14.3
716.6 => 14.6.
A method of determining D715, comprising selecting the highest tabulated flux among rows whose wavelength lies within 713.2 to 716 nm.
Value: 15.3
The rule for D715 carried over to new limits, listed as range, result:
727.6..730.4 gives 15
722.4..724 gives 16.6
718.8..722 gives 14.9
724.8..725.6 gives 14.8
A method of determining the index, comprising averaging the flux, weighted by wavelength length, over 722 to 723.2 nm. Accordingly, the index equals 14.8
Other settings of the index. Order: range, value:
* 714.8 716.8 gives 14.8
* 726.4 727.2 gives 14.9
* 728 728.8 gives 14.9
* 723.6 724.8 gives 14.9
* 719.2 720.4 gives 14.7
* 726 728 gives 14.7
